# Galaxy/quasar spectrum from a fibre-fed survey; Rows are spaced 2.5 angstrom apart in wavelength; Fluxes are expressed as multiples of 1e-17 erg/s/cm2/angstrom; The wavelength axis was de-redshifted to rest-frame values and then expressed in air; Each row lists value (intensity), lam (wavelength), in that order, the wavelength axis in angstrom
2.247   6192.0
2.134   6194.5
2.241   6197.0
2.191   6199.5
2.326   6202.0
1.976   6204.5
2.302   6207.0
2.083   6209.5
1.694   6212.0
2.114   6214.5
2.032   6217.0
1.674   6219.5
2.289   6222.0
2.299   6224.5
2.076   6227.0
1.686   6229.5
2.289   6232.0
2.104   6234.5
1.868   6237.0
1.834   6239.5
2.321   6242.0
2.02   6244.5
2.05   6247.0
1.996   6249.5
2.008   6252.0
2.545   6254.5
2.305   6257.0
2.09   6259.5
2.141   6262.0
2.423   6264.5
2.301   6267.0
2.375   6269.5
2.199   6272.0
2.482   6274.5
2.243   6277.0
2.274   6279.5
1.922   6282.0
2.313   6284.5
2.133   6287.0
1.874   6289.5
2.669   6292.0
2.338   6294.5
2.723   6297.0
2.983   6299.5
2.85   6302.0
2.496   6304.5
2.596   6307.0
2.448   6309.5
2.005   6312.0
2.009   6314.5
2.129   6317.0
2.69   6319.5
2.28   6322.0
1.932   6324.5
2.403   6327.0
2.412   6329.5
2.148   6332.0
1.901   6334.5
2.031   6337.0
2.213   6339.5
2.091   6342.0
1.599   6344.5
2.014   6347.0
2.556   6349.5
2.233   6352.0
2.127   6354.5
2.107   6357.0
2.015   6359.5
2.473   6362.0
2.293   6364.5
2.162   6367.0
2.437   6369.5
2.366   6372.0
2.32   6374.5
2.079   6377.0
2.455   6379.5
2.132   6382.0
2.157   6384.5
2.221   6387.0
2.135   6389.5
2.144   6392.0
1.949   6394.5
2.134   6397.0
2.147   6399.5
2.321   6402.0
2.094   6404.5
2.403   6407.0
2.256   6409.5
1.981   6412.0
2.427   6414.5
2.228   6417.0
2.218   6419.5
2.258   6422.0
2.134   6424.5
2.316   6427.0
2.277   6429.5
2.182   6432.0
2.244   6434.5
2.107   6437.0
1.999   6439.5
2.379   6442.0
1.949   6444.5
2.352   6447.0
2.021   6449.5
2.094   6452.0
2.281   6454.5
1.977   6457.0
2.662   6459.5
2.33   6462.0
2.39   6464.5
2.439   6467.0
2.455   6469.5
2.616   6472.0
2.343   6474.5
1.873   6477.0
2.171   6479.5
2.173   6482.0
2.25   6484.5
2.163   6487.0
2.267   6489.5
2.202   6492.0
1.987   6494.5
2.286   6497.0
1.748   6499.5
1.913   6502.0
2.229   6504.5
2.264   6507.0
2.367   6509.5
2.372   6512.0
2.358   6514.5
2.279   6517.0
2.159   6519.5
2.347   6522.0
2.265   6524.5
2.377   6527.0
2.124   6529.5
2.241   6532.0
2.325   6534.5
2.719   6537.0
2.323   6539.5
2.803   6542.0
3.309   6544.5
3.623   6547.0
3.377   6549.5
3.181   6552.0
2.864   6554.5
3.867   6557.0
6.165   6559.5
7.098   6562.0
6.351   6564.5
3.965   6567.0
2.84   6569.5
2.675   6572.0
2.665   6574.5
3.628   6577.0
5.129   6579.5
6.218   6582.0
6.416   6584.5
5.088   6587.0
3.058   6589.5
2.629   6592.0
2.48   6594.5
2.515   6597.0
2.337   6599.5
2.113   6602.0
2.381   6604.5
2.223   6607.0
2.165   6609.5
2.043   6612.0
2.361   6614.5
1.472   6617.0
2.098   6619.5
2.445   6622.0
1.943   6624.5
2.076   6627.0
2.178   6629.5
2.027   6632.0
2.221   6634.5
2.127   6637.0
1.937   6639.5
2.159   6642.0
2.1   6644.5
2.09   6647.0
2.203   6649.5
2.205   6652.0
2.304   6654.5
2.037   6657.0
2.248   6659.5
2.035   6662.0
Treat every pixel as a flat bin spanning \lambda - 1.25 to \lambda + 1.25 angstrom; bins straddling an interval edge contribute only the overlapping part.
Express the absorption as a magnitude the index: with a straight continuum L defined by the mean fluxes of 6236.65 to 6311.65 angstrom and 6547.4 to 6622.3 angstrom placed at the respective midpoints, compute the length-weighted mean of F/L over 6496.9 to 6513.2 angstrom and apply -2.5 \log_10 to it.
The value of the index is 0.418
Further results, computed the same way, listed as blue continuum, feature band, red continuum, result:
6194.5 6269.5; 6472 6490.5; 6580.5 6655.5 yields 0.104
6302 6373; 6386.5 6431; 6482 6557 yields 0.057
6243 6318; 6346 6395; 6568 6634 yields 0.111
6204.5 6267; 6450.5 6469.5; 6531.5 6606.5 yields 0.323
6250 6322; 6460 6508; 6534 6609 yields 0.401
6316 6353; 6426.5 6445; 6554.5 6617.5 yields 0.249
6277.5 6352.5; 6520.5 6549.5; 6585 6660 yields -0.126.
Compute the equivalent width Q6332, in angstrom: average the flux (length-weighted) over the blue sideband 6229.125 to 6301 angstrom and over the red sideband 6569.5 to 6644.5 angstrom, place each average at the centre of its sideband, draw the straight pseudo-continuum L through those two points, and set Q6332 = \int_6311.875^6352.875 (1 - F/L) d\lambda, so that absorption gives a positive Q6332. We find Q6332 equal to 3.2 angstrom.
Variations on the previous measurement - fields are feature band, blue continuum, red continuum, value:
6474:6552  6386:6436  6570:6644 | 4.2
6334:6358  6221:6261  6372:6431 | 0.9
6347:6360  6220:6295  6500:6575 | 1.4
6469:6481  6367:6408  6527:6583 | 2.8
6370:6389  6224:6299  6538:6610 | 3.4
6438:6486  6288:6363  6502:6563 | 8.0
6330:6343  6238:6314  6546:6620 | 2.2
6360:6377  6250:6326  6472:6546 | 0.0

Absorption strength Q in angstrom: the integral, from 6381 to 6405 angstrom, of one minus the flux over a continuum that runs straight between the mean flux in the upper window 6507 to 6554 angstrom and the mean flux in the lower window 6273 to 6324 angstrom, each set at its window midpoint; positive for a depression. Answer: 3.0 angstrom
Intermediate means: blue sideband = 2.37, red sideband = 2.58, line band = 2.15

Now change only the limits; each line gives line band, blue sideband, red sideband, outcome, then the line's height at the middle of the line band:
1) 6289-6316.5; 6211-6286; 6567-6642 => -2.7 angstrom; 2.24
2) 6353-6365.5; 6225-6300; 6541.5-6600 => 2.5 angstrom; 2.76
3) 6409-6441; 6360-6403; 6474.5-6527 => 0.2 angstrom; 2.21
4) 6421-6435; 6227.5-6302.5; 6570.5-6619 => 2.3 angstrom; 2.67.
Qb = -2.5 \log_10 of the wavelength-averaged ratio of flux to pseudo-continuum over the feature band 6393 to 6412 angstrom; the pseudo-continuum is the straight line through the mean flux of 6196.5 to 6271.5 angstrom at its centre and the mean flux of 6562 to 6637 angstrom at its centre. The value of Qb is 0.18 mag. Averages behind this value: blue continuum 2.12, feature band 2.17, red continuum 3.08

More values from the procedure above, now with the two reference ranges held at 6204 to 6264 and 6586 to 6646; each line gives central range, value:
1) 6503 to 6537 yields -0.015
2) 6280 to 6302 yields -0.133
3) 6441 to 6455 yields 0.024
